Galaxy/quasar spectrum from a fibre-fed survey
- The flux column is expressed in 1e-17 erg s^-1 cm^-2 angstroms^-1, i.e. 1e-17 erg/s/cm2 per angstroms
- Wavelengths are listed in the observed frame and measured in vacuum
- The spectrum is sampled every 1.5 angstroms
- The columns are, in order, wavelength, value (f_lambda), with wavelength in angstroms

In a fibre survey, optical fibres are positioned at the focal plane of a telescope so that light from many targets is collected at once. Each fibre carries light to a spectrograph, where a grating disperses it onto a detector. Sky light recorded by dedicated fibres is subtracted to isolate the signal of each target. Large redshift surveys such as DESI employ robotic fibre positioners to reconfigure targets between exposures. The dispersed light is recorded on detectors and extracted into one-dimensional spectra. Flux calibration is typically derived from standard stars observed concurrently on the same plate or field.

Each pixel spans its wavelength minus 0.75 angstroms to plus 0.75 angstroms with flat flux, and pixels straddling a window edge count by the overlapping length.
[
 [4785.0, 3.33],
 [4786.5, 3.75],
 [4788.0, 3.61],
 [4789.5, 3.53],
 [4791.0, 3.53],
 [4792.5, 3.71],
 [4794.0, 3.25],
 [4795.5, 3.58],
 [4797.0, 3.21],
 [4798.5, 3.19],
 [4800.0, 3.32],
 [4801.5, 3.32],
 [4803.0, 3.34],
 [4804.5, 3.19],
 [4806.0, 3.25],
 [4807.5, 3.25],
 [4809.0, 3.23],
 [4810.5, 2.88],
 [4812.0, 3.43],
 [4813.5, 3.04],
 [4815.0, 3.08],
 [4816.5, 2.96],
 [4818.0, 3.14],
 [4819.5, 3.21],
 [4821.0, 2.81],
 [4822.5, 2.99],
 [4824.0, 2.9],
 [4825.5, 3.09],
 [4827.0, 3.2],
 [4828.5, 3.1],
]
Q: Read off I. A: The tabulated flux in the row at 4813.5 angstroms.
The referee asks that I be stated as 3.04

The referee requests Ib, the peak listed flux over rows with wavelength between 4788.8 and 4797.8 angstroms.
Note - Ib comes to 3.71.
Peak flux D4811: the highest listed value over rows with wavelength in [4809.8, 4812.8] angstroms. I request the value 3.43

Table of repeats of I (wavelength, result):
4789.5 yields 3.53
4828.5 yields 3.1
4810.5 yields 2.88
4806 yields 3.25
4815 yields 3.08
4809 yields 3.23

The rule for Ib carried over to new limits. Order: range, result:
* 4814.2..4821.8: 3.21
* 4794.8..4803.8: 3.58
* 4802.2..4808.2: 3.34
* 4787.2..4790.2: 3.61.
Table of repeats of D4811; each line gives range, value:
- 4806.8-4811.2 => 3.25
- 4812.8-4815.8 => 3.08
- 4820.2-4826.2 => 3.09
